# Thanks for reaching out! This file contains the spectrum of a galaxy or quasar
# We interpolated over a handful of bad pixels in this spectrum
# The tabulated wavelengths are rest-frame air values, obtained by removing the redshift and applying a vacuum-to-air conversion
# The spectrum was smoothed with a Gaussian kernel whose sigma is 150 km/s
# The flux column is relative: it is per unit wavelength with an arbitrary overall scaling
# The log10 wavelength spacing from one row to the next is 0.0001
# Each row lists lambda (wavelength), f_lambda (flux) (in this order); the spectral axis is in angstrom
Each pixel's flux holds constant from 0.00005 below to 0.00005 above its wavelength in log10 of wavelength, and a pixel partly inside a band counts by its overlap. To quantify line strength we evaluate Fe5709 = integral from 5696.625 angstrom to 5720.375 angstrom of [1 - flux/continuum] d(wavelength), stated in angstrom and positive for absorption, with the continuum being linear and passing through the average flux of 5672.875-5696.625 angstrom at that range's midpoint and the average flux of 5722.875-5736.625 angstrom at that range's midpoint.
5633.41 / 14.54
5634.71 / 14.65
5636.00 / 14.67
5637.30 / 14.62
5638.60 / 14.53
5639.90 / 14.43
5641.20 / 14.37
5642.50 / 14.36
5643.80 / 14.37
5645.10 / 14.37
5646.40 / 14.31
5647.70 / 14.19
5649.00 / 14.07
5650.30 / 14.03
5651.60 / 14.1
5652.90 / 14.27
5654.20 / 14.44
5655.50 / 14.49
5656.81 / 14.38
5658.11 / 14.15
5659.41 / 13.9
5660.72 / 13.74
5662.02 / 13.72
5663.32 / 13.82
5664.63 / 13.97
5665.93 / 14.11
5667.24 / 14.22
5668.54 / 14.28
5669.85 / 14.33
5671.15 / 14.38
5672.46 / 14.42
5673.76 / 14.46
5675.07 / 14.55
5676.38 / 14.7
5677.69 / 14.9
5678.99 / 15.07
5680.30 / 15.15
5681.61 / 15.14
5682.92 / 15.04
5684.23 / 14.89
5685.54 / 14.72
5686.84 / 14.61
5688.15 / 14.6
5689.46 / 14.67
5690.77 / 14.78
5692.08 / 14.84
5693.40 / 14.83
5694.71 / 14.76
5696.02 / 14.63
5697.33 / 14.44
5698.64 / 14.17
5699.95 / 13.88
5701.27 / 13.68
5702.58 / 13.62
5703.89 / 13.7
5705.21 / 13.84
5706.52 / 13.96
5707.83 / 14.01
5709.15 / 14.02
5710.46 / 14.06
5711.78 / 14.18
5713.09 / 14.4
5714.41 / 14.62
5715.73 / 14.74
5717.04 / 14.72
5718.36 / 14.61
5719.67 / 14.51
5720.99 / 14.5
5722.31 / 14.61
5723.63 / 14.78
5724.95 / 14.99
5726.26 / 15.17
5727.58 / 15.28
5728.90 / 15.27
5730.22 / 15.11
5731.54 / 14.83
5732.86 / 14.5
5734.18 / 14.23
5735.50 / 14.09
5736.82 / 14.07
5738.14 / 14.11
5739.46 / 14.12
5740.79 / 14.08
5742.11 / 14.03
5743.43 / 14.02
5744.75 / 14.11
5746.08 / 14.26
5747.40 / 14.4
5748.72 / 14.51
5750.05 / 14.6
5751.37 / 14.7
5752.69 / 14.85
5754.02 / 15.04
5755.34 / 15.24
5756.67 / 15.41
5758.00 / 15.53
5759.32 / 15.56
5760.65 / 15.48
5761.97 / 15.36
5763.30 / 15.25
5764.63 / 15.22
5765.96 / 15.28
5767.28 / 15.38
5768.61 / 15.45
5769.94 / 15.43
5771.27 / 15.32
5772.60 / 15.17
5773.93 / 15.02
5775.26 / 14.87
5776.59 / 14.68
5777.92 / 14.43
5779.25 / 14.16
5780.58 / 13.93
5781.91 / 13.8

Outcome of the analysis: 1.0 angstrom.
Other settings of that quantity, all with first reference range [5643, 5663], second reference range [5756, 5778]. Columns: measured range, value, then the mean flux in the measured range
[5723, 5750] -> 0.82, 14.5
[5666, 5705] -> -0.12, 14.5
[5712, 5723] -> 0.15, 14.6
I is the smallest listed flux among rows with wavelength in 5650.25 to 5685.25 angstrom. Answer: 13.72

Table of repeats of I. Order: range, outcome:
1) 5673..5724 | 13.62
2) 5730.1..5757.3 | 14.02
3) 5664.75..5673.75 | 14.11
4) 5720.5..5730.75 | 14.5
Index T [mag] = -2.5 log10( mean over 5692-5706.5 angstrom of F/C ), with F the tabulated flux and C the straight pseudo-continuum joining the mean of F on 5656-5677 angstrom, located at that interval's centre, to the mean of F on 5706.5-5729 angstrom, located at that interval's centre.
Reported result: 0.02 mag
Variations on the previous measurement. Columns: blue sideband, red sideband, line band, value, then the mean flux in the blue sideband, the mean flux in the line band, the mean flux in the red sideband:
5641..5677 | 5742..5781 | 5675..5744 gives 0.00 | 14.2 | 14.5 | 14.9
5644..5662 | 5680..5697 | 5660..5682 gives 0.01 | 14.2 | 14.4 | 14.8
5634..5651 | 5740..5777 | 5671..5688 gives -0.02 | 14.4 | 14.8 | 14.9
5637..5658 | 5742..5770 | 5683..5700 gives 0.00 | 14.3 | 14.6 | 15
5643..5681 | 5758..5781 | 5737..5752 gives 0.05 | 14.3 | 14.3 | 15.1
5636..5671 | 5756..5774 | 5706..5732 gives 0.02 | 14.2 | 14.6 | 15.4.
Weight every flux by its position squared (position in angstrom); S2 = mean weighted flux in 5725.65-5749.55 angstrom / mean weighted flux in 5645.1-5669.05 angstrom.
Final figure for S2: 1.1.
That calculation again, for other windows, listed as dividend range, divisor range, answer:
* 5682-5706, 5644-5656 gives 1.03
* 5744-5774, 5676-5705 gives 1.06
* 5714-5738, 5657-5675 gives 1.06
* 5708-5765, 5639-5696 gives 1.04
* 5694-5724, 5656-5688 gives 1.00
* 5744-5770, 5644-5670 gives 1.10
